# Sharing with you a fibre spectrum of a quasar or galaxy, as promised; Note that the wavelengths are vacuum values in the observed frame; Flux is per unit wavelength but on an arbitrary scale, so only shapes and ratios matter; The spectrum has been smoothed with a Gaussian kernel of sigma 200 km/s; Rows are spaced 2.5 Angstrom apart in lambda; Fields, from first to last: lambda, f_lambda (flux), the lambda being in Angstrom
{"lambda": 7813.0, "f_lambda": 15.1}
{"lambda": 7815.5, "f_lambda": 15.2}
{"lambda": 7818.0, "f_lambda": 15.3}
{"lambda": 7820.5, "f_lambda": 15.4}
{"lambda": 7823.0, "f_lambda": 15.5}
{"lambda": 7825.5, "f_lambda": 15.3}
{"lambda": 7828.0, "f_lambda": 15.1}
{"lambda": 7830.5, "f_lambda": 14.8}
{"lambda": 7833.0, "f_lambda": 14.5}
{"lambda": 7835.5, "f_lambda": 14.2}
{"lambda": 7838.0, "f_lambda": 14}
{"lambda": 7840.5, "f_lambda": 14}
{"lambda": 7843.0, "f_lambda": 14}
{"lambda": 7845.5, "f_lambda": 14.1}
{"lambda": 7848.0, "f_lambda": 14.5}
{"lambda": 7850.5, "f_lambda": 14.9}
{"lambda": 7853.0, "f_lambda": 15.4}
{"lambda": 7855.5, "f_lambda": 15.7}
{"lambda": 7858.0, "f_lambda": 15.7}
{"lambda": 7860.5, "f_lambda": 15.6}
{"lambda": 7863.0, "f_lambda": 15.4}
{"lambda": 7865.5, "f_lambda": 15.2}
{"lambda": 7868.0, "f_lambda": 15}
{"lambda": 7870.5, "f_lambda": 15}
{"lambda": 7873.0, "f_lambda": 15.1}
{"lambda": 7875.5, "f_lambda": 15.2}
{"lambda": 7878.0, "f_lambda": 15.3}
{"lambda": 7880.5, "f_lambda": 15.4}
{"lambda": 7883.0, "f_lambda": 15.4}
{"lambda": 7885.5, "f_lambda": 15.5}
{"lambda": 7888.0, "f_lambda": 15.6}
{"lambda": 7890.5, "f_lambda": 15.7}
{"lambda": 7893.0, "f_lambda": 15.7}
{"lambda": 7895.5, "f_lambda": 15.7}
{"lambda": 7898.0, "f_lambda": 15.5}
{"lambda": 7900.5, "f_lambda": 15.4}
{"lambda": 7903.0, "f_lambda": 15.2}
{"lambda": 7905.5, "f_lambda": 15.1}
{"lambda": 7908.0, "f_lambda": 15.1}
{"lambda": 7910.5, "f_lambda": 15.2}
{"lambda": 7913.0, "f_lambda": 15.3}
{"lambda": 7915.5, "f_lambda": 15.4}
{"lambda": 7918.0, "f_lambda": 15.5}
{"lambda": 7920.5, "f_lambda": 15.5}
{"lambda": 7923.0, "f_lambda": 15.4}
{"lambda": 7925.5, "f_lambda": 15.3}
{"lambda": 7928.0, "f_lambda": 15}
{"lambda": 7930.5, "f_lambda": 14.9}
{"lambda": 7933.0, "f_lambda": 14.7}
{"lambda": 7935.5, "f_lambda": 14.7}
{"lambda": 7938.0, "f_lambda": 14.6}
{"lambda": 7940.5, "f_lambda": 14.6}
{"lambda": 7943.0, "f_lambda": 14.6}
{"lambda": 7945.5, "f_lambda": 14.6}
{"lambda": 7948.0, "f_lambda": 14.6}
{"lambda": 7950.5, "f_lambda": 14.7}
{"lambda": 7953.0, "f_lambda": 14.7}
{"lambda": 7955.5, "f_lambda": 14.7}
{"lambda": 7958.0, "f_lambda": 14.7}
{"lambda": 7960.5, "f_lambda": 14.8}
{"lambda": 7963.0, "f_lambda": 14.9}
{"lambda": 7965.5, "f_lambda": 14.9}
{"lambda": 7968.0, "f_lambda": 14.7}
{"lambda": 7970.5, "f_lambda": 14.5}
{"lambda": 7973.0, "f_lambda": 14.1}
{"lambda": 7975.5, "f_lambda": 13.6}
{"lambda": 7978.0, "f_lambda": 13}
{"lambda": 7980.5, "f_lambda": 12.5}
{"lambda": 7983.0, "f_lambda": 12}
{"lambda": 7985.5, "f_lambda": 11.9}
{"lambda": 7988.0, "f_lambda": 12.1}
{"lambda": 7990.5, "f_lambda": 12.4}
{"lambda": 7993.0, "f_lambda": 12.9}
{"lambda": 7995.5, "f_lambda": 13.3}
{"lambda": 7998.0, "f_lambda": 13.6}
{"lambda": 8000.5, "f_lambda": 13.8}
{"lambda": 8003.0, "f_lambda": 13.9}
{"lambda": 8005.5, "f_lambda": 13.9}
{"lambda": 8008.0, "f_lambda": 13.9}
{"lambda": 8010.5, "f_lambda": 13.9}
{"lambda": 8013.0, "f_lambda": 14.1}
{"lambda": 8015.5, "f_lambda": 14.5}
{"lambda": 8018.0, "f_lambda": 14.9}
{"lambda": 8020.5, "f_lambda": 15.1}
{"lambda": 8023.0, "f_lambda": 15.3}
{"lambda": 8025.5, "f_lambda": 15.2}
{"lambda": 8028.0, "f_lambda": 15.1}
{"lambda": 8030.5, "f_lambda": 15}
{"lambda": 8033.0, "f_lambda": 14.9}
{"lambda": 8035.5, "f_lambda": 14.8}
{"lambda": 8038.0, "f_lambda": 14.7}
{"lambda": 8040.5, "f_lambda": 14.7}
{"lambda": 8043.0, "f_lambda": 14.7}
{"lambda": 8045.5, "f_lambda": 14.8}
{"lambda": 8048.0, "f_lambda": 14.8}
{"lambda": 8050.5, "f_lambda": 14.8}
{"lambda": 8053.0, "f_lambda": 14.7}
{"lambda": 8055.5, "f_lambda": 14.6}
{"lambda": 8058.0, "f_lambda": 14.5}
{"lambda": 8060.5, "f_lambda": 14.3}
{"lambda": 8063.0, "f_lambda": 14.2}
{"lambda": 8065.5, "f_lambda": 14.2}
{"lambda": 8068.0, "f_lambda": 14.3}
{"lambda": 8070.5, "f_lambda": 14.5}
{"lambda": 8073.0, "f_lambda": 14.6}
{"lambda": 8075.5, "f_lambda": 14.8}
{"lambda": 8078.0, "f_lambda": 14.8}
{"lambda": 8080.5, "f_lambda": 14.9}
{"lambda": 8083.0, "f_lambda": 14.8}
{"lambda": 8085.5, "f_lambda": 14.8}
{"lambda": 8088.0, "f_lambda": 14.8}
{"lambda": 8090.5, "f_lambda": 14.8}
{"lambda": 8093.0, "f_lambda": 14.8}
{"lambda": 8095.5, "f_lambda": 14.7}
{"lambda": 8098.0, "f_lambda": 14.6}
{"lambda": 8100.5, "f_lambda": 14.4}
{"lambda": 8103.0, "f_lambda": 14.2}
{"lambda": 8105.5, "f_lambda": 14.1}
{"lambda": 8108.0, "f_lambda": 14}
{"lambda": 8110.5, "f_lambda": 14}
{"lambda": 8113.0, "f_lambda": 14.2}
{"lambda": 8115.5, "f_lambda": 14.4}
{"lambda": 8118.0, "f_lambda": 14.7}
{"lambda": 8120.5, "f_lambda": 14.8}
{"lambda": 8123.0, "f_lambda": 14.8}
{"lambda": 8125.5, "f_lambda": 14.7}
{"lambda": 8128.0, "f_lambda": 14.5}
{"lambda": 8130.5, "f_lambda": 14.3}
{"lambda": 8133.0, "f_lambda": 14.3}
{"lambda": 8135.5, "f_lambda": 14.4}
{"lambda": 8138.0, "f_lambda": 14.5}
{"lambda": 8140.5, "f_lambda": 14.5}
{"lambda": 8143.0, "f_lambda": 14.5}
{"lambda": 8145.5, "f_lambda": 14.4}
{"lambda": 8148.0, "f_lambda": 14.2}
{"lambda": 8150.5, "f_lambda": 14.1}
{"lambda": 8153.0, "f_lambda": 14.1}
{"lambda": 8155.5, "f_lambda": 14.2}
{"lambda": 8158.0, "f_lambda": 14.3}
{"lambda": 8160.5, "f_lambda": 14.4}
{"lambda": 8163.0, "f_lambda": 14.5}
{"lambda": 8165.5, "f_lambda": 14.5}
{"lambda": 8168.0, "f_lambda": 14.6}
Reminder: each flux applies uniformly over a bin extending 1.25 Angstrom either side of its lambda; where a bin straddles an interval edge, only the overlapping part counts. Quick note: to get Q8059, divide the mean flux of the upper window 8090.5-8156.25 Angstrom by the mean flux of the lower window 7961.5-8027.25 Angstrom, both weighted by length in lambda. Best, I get 1.0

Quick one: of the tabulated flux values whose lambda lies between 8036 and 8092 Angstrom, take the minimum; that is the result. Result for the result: 14.2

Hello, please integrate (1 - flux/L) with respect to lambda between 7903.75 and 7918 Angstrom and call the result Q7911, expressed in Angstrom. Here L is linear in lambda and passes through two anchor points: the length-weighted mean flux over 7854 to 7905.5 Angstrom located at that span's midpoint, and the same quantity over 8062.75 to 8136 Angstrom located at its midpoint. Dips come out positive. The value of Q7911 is 0.0 Angstrom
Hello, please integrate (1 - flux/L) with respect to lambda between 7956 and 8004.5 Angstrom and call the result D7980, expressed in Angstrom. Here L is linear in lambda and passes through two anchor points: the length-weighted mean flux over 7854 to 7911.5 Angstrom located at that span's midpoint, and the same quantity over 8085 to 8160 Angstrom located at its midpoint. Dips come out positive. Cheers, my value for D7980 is 4.59 Angstrom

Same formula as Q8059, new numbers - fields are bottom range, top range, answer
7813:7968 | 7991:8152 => 0.96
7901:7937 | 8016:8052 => 0.98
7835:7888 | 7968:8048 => 0.93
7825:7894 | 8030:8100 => 0.98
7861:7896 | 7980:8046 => 0.91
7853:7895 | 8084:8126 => 0.94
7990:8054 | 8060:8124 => 1.01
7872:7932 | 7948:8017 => 0.90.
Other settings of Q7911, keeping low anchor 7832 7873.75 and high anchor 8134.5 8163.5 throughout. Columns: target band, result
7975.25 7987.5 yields 1.79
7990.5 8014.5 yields 1.55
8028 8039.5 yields -0.27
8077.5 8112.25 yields -0.27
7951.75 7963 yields -0.06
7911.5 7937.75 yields -0.77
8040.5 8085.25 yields -0.40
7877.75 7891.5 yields -0.66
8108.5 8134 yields -0.13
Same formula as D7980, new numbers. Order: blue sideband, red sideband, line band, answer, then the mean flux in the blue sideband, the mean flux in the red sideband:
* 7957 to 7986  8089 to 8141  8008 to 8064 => -2.3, 13.8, 14.5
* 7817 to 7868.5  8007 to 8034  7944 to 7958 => 0.1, 14.9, 14.7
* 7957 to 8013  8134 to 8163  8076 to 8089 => -0.7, 13.6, 14.3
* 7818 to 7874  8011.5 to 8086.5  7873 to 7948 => -1.7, 14.9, 14.7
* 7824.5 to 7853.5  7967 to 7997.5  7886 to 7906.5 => -2.3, 14.5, 13.1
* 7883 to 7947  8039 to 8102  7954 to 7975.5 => 0.6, 15.2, 14.6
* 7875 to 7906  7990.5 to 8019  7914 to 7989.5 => 1.1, 15.5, 13.8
